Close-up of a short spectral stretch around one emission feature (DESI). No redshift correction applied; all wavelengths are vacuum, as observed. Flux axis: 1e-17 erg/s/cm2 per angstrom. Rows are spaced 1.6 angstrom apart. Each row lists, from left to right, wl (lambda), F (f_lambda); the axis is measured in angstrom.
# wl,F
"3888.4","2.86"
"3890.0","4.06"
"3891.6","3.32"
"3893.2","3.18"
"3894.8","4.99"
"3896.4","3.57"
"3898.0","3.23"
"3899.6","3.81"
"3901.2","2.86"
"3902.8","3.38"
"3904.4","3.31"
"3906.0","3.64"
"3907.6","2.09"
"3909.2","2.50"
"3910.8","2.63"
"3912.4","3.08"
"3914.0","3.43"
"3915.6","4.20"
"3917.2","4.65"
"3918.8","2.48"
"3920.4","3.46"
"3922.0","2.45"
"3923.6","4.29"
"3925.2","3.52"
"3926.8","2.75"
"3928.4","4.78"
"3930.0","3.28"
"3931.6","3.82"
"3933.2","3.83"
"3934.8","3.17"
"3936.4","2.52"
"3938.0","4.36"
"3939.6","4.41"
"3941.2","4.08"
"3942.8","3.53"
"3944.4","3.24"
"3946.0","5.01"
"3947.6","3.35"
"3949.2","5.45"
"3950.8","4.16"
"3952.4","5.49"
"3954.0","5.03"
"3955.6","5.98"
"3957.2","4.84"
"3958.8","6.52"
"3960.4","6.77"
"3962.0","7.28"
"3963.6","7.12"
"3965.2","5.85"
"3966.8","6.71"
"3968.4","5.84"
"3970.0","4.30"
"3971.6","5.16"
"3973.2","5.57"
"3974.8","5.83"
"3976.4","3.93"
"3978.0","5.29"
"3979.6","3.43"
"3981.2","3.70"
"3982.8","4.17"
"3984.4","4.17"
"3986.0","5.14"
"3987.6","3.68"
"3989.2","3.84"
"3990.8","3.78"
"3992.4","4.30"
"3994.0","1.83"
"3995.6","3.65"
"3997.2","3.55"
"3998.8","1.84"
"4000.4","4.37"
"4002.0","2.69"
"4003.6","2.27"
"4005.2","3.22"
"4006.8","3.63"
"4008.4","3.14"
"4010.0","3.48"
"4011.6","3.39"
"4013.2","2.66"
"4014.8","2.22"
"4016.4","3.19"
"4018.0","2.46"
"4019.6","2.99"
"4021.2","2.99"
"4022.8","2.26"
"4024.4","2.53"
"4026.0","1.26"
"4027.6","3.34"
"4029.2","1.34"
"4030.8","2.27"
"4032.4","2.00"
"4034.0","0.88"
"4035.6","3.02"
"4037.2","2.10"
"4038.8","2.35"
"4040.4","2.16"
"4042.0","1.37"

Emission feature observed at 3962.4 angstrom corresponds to C IV 1549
